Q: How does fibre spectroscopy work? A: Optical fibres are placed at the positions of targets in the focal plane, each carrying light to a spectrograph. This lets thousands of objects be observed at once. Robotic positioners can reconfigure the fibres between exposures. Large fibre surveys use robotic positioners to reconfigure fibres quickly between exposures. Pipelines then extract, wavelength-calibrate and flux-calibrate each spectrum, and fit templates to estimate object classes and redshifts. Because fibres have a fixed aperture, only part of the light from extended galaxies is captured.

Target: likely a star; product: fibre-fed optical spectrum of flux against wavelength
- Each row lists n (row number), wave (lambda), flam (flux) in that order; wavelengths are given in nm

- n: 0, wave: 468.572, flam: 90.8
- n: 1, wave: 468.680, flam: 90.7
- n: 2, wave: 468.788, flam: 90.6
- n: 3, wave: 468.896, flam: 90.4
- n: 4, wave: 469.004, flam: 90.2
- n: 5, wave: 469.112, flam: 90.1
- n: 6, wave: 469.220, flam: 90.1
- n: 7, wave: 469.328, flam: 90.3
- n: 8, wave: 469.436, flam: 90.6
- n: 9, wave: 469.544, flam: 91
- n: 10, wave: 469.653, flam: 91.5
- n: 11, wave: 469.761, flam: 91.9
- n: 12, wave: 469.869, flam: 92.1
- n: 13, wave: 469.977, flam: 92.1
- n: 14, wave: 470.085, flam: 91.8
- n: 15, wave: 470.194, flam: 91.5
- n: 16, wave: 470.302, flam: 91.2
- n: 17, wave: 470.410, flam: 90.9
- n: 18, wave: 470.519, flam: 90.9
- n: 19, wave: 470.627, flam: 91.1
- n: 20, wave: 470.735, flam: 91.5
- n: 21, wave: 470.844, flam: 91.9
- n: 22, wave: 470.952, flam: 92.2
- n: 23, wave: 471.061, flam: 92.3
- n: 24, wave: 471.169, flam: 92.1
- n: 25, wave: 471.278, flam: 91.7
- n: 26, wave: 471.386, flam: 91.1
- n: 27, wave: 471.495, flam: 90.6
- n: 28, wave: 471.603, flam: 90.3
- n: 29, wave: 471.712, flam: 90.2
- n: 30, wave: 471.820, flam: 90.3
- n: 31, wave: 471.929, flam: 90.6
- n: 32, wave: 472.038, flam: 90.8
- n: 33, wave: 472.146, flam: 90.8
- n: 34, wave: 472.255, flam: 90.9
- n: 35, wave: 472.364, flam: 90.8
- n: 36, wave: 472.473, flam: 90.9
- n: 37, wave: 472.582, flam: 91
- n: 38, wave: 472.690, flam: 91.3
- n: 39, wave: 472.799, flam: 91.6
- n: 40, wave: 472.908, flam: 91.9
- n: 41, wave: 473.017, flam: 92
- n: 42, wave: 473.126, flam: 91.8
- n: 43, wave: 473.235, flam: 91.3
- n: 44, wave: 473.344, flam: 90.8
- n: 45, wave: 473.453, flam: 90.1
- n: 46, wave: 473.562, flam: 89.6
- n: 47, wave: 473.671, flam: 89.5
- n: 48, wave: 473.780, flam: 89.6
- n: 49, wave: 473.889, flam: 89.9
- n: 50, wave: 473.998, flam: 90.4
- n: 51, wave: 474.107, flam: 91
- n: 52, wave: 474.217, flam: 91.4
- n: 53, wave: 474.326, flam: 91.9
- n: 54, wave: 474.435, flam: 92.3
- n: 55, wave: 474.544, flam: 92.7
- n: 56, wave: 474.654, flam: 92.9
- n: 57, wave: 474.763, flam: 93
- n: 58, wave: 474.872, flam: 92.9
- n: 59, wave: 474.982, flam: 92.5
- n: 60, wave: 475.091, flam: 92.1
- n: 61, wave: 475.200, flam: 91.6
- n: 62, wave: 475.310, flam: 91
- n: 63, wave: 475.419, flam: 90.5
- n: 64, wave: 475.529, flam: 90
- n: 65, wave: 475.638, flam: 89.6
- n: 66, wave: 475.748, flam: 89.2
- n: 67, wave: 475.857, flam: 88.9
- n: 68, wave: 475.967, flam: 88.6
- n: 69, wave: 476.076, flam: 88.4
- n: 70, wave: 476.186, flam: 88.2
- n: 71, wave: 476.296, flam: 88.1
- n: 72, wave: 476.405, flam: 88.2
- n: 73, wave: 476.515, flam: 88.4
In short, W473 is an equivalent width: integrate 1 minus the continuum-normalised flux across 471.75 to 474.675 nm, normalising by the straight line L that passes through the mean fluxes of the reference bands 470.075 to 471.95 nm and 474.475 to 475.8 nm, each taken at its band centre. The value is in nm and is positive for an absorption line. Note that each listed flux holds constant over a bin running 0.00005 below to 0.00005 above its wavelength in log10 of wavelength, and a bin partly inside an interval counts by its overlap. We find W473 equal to 0.01 nm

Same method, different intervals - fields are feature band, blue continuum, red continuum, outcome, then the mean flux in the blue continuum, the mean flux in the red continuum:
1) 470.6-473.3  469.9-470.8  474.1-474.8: 0.013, 91.4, 92.2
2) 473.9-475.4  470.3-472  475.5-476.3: -0.040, 91.2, 88.9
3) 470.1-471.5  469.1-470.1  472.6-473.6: -0.005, 91.2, 91.2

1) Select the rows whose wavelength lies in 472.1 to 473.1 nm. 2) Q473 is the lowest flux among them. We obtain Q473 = 90.8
